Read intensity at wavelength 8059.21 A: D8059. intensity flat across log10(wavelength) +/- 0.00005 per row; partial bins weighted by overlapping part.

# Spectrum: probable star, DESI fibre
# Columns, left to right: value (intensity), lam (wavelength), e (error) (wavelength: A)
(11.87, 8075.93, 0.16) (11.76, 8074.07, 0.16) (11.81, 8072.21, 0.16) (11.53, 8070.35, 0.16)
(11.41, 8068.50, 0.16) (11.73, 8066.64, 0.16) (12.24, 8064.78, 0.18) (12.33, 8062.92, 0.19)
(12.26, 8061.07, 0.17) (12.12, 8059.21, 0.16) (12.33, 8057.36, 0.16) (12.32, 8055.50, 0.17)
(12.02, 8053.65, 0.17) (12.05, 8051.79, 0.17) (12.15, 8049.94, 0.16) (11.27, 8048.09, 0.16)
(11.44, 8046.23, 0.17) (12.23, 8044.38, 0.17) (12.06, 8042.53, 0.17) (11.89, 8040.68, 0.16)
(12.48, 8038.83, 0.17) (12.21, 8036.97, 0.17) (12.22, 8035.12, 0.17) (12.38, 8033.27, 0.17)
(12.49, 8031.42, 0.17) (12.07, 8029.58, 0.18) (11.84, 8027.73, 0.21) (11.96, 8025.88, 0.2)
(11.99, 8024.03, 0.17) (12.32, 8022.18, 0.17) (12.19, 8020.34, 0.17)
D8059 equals 12.12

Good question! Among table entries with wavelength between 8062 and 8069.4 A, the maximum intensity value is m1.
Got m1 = 12.33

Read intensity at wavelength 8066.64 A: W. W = 11.73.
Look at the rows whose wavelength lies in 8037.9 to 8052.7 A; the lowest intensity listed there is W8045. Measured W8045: 11.27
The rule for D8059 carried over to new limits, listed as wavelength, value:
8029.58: 12.07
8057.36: 12.33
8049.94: 12.15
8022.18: 12.32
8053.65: 12.02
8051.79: 12.05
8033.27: 12.38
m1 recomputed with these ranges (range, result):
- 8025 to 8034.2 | 12.49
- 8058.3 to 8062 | 12.26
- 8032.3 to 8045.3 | 12.48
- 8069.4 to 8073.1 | 11.81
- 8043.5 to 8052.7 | 12.23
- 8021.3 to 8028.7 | 12.32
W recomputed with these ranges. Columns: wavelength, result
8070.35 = 11.53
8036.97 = 12.21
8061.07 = 12.26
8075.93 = 11.87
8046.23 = 11.44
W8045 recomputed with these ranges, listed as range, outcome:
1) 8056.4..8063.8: 12.12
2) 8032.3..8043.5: 11.89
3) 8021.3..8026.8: 11.96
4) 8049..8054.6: 12.02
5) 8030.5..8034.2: 12.38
